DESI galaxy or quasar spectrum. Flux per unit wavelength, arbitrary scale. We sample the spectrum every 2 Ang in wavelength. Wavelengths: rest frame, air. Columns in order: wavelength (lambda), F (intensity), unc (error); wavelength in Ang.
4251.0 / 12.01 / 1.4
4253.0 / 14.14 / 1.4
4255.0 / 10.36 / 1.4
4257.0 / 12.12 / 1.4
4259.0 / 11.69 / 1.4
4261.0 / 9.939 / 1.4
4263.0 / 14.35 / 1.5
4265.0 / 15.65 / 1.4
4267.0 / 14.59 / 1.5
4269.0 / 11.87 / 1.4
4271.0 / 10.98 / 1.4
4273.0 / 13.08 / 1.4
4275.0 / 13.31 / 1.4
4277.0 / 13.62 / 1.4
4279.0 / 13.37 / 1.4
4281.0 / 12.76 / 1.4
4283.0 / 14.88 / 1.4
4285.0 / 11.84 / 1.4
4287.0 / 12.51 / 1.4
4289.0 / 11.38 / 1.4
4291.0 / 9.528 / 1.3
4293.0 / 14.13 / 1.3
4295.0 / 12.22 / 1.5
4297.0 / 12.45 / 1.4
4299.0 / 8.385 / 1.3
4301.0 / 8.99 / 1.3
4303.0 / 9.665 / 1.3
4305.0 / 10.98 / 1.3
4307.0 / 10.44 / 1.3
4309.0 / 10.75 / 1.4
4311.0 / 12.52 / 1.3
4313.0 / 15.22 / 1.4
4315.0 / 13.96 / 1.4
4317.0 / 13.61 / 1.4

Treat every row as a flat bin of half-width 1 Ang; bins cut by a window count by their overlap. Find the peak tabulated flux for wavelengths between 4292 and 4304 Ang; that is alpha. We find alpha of 14.13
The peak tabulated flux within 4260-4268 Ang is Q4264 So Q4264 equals 15.65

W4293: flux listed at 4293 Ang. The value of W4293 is 14.13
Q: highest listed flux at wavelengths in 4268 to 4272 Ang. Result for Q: 11.87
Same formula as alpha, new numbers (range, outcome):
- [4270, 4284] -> 14.88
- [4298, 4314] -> 15.22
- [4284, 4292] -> 12.51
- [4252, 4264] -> 14.35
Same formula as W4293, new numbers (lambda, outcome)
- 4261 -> 9.939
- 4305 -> 10.98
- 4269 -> 11.87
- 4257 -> 12.12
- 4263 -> 14.35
